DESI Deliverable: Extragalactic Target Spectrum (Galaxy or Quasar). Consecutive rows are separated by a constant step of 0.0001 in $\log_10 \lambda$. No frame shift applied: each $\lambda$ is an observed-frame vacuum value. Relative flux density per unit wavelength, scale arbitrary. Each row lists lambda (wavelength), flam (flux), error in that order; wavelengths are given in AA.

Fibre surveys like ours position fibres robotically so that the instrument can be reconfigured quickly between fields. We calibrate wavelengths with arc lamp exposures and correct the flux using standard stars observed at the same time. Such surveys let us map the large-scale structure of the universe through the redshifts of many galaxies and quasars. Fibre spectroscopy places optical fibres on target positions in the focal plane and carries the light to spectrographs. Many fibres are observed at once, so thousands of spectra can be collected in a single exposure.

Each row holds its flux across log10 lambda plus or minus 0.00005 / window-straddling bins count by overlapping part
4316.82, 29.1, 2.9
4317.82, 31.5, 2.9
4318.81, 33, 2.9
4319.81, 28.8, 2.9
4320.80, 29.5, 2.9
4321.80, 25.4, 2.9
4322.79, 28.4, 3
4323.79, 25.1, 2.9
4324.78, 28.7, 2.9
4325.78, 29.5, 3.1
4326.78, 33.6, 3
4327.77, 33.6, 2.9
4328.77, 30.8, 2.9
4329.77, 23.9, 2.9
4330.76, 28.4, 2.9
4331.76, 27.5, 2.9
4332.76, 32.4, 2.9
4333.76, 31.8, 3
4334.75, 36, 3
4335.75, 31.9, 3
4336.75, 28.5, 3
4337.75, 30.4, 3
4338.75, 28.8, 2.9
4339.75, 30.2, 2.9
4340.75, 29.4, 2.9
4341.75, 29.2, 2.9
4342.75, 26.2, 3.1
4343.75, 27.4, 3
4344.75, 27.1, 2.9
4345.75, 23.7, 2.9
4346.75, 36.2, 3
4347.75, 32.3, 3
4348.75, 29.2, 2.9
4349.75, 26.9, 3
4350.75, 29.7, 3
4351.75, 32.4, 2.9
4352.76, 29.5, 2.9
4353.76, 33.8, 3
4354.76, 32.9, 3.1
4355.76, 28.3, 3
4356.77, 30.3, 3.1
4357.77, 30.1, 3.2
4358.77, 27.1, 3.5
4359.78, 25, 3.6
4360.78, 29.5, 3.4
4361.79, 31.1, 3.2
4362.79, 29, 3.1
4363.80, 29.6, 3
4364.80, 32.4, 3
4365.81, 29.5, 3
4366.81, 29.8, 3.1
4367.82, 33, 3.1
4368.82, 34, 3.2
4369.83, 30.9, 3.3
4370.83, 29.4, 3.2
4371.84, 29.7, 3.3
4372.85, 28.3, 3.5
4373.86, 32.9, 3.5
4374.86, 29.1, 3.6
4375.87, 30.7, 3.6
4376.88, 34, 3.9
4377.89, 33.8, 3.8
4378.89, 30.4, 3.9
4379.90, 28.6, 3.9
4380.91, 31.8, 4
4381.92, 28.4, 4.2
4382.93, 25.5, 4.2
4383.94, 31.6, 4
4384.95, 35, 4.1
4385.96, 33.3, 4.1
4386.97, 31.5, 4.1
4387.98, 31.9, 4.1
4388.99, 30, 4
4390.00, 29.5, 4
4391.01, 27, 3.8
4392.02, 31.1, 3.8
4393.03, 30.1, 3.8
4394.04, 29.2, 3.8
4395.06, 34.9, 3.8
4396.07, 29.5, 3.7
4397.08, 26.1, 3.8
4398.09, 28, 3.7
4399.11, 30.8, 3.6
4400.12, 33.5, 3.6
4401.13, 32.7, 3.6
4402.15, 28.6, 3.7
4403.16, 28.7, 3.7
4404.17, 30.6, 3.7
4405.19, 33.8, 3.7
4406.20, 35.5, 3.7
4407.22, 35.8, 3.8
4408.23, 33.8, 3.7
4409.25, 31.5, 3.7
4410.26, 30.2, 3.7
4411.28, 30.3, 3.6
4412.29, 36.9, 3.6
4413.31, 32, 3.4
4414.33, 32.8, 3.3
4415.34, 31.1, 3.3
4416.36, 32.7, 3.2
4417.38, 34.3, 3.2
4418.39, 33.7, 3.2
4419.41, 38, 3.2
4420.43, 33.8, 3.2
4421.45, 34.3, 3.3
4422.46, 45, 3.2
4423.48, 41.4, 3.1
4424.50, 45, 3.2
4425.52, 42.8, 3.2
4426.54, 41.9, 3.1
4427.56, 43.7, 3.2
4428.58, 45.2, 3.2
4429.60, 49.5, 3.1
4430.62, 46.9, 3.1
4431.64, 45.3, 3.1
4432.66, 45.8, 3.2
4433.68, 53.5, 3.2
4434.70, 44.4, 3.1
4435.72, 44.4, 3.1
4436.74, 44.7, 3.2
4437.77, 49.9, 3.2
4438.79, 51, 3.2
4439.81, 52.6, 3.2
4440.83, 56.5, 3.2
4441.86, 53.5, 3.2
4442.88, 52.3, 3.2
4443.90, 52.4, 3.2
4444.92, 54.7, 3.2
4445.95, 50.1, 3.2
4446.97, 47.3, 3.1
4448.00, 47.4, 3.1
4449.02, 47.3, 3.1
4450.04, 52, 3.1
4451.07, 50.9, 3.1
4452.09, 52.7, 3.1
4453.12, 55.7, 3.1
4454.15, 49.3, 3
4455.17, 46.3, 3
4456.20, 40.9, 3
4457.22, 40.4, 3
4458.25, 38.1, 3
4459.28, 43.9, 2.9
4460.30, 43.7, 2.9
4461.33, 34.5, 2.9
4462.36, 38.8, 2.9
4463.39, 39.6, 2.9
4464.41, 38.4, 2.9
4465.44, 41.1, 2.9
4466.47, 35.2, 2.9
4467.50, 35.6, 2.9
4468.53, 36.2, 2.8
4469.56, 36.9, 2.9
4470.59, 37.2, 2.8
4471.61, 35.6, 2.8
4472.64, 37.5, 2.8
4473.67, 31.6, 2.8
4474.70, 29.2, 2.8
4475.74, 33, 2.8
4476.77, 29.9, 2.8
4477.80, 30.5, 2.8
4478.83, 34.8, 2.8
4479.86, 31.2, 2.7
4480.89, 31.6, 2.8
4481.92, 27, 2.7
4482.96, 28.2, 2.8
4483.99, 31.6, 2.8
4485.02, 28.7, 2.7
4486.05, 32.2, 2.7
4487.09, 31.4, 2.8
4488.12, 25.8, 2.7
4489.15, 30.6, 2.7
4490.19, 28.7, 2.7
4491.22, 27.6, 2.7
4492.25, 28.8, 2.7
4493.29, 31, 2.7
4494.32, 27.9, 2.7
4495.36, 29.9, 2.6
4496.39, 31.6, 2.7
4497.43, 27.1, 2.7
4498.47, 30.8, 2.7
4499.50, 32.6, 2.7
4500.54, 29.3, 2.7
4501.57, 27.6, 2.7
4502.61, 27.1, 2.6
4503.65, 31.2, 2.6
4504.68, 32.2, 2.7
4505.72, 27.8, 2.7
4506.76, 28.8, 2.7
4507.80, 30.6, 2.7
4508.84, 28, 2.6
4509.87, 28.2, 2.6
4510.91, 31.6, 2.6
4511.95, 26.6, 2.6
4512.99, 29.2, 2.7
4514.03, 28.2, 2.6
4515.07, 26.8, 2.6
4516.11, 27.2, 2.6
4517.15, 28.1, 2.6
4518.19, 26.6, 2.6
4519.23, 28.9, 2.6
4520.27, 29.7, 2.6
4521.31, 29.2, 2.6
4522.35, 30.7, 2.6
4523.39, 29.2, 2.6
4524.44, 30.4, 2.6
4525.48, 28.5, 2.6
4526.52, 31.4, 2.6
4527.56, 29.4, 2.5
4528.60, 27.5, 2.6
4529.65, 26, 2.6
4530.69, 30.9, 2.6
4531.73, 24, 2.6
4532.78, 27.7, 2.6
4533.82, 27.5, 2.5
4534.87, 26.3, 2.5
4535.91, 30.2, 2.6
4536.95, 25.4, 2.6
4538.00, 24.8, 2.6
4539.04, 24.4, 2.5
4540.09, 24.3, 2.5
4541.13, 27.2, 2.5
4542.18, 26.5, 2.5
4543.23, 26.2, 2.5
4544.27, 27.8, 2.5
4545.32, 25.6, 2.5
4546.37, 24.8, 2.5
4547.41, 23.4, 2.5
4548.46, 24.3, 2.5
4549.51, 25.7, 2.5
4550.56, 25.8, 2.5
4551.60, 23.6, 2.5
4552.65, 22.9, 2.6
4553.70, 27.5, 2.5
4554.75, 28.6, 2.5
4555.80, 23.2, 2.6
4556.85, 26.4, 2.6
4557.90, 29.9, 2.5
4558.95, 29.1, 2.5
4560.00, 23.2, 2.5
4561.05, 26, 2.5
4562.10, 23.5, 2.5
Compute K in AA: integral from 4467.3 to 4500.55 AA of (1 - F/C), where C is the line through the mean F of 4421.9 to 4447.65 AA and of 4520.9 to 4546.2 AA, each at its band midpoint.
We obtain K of 5.8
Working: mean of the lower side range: 48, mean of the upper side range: 27.5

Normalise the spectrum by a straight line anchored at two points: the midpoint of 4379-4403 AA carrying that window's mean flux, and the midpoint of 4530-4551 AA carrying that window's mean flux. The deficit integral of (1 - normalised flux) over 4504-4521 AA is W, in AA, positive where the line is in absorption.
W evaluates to -1.1 AA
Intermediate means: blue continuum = 30.3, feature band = 28.7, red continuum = 26.1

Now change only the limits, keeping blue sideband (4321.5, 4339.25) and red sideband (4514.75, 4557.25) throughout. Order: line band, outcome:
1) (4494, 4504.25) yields -0.8 AA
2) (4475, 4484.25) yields -1.0 AA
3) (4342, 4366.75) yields -0.1 AA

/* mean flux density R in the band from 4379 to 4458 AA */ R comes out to 39.1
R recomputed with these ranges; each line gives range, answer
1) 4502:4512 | 29.3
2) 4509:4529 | 28.8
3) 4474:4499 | 30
